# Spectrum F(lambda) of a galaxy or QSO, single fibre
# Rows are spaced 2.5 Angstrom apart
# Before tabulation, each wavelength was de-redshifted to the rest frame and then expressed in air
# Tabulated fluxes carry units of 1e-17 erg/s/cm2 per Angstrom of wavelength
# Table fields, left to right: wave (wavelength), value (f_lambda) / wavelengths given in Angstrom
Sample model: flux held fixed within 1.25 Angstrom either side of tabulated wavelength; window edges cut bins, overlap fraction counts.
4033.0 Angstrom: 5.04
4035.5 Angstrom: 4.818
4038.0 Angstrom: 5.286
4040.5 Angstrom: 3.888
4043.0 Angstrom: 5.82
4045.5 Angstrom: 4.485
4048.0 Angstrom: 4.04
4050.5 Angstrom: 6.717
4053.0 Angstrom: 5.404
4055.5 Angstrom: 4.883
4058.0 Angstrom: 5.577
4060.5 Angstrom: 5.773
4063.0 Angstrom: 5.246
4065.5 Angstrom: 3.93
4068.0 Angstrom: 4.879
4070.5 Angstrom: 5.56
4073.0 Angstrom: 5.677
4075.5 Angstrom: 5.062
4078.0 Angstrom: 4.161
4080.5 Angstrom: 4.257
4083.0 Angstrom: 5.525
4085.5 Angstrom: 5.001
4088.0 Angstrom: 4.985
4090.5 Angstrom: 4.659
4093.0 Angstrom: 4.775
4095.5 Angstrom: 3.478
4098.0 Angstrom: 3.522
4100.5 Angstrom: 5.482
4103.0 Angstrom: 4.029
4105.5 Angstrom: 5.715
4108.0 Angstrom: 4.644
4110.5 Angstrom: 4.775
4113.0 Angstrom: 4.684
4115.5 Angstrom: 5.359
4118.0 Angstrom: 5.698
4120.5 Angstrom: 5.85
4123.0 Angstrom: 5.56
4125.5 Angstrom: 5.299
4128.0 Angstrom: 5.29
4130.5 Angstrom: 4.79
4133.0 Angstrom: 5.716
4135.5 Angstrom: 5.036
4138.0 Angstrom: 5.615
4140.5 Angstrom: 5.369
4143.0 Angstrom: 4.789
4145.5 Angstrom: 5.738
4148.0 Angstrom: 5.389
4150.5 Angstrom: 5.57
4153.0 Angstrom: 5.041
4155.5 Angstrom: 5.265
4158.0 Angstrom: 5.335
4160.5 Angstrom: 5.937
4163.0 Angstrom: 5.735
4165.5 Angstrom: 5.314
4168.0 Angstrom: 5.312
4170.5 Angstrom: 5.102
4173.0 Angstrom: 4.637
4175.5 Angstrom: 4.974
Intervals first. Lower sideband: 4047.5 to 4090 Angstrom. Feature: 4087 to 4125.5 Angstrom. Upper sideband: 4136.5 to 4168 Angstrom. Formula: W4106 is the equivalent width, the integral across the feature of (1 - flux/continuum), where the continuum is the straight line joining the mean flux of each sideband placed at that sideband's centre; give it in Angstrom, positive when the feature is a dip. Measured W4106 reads 2.62 Angstrom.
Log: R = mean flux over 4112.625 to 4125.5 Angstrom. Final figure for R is 5.47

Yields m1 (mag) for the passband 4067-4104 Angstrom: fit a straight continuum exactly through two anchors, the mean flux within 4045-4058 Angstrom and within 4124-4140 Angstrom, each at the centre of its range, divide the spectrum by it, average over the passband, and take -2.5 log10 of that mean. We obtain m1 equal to 0.11 mag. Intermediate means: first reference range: 5.19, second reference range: 5.3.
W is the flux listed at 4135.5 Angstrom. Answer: 5.036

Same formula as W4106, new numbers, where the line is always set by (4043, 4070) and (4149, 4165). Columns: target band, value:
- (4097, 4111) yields 1.5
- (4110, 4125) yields 0.0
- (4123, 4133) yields 0.2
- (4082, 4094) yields 0.6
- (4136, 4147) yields 0.1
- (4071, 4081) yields 0.6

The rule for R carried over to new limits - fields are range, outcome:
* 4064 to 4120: 4.83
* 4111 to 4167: 5.37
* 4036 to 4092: 5.03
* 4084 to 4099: 4.44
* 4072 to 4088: 4.94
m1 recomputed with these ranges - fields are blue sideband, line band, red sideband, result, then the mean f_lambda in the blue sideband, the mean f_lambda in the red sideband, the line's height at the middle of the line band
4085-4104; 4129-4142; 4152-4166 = -0.041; 4.48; 5.45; 5.1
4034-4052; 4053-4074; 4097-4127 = -0.036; 5.01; 5.07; 5.03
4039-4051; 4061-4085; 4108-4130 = 0.017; 4.89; 5.26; 5.03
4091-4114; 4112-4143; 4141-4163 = -0.074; 4.57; 5.4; 4.99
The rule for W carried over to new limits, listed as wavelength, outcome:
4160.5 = 5.937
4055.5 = 4.883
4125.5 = 5.299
